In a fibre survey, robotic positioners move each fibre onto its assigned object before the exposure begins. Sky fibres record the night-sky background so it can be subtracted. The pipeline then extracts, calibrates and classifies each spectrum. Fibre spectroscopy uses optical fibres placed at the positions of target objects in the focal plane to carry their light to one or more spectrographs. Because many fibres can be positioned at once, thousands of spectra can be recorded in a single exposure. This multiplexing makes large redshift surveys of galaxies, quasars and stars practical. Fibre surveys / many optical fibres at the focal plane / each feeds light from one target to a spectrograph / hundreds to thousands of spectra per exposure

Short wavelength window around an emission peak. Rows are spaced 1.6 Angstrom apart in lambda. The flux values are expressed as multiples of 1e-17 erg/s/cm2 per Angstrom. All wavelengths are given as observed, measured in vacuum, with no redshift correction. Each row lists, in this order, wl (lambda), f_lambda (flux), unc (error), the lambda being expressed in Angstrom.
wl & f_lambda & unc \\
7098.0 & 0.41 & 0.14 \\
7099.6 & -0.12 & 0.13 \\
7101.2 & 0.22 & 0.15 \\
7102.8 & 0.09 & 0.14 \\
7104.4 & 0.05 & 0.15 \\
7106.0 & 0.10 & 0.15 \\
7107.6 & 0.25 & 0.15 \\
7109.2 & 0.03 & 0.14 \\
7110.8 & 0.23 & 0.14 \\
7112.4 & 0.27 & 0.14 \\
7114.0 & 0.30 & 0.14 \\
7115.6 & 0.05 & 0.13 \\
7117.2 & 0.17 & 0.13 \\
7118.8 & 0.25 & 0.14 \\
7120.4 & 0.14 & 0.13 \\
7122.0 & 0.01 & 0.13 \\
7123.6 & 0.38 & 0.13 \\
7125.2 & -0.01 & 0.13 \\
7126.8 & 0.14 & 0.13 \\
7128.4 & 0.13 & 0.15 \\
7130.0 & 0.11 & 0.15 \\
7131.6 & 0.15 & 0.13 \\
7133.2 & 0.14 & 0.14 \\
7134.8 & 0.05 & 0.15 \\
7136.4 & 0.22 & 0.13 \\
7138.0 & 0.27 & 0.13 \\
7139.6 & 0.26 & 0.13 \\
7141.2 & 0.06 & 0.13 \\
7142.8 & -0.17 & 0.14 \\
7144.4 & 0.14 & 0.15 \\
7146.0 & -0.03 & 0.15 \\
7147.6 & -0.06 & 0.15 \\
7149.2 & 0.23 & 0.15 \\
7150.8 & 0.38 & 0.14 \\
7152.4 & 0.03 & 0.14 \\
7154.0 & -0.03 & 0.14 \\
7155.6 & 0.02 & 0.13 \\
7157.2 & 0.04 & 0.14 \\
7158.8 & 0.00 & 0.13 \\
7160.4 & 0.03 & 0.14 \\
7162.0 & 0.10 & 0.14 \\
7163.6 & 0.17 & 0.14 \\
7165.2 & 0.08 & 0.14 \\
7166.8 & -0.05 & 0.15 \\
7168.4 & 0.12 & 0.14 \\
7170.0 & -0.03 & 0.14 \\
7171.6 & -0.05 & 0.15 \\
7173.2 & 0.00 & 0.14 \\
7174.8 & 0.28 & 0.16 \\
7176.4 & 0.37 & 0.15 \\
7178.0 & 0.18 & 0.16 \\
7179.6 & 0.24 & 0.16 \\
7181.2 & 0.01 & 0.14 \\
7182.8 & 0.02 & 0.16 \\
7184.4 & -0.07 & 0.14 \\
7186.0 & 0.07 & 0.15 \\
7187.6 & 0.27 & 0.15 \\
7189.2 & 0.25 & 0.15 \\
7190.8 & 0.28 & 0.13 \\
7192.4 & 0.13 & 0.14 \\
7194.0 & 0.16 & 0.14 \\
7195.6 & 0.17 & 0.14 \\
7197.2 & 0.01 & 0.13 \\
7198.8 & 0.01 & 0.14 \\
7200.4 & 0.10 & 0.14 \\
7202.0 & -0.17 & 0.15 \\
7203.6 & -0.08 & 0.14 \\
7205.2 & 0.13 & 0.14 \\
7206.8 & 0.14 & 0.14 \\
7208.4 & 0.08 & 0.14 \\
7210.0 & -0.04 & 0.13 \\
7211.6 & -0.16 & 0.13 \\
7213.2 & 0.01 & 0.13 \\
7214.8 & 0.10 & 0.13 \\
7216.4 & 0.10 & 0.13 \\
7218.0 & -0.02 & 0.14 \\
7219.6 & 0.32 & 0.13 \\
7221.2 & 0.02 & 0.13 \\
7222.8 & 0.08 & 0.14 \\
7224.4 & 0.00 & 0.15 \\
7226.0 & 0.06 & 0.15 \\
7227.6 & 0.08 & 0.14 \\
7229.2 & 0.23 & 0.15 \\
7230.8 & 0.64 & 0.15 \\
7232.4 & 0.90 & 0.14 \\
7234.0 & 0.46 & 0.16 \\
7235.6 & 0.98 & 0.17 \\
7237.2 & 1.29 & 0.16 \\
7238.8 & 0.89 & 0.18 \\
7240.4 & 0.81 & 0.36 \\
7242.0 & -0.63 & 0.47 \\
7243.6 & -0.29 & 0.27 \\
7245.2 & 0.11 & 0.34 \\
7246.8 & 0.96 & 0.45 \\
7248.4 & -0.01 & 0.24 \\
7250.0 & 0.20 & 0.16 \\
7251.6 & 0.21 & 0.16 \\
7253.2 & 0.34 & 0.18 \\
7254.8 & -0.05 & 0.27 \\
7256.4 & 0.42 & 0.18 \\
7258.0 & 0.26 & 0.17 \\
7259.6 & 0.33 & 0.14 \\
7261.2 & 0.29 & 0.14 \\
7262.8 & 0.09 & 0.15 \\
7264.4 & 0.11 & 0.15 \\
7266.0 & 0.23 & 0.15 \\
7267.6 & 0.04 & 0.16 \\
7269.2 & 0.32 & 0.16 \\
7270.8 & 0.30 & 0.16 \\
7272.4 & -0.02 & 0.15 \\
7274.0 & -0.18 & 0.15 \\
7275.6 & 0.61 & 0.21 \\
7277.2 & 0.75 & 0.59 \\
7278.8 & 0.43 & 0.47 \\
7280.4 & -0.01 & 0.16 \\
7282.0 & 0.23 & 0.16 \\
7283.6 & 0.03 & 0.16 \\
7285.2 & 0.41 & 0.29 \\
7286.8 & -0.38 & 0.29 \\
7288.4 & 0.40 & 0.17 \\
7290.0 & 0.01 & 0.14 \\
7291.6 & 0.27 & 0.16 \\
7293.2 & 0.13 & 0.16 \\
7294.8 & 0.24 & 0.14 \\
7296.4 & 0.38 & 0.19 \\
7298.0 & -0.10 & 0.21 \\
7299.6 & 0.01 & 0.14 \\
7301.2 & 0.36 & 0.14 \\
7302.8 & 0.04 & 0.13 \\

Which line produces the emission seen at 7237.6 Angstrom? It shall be [O II]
